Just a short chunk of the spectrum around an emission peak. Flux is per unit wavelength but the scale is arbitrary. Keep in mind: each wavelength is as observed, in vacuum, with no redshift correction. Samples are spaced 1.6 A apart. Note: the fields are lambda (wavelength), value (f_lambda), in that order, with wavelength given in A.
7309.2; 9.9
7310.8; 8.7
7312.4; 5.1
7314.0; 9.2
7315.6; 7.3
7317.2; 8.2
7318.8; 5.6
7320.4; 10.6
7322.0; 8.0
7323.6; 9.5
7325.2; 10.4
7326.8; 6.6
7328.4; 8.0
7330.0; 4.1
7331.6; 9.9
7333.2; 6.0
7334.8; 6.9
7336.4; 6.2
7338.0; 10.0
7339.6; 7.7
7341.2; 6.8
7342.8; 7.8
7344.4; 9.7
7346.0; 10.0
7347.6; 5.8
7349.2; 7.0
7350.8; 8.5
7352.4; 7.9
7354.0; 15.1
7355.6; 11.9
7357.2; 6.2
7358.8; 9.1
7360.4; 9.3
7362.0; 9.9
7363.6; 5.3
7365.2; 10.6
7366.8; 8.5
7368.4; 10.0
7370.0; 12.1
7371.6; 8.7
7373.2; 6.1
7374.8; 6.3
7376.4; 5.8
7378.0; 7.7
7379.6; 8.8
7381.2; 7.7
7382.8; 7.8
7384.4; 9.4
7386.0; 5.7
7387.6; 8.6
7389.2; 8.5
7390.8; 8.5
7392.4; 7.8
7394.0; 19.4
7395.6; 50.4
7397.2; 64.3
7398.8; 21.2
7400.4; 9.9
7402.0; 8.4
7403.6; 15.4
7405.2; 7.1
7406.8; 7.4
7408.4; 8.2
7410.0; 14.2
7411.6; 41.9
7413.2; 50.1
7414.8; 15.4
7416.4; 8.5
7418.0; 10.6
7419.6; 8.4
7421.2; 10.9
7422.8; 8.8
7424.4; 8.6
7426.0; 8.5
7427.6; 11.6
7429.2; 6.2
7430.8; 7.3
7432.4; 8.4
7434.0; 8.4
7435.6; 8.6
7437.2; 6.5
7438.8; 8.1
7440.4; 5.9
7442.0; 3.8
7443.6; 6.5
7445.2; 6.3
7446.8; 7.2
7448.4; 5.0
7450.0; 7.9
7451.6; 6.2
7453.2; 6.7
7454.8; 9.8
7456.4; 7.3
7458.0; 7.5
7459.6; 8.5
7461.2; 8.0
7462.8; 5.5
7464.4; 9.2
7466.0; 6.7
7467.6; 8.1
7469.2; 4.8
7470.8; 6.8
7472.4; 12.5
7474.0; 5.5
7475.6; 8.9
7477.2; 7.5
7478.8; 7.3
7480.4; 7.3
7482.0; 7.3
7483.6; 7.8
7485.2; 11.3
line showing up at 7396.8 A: [S II]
